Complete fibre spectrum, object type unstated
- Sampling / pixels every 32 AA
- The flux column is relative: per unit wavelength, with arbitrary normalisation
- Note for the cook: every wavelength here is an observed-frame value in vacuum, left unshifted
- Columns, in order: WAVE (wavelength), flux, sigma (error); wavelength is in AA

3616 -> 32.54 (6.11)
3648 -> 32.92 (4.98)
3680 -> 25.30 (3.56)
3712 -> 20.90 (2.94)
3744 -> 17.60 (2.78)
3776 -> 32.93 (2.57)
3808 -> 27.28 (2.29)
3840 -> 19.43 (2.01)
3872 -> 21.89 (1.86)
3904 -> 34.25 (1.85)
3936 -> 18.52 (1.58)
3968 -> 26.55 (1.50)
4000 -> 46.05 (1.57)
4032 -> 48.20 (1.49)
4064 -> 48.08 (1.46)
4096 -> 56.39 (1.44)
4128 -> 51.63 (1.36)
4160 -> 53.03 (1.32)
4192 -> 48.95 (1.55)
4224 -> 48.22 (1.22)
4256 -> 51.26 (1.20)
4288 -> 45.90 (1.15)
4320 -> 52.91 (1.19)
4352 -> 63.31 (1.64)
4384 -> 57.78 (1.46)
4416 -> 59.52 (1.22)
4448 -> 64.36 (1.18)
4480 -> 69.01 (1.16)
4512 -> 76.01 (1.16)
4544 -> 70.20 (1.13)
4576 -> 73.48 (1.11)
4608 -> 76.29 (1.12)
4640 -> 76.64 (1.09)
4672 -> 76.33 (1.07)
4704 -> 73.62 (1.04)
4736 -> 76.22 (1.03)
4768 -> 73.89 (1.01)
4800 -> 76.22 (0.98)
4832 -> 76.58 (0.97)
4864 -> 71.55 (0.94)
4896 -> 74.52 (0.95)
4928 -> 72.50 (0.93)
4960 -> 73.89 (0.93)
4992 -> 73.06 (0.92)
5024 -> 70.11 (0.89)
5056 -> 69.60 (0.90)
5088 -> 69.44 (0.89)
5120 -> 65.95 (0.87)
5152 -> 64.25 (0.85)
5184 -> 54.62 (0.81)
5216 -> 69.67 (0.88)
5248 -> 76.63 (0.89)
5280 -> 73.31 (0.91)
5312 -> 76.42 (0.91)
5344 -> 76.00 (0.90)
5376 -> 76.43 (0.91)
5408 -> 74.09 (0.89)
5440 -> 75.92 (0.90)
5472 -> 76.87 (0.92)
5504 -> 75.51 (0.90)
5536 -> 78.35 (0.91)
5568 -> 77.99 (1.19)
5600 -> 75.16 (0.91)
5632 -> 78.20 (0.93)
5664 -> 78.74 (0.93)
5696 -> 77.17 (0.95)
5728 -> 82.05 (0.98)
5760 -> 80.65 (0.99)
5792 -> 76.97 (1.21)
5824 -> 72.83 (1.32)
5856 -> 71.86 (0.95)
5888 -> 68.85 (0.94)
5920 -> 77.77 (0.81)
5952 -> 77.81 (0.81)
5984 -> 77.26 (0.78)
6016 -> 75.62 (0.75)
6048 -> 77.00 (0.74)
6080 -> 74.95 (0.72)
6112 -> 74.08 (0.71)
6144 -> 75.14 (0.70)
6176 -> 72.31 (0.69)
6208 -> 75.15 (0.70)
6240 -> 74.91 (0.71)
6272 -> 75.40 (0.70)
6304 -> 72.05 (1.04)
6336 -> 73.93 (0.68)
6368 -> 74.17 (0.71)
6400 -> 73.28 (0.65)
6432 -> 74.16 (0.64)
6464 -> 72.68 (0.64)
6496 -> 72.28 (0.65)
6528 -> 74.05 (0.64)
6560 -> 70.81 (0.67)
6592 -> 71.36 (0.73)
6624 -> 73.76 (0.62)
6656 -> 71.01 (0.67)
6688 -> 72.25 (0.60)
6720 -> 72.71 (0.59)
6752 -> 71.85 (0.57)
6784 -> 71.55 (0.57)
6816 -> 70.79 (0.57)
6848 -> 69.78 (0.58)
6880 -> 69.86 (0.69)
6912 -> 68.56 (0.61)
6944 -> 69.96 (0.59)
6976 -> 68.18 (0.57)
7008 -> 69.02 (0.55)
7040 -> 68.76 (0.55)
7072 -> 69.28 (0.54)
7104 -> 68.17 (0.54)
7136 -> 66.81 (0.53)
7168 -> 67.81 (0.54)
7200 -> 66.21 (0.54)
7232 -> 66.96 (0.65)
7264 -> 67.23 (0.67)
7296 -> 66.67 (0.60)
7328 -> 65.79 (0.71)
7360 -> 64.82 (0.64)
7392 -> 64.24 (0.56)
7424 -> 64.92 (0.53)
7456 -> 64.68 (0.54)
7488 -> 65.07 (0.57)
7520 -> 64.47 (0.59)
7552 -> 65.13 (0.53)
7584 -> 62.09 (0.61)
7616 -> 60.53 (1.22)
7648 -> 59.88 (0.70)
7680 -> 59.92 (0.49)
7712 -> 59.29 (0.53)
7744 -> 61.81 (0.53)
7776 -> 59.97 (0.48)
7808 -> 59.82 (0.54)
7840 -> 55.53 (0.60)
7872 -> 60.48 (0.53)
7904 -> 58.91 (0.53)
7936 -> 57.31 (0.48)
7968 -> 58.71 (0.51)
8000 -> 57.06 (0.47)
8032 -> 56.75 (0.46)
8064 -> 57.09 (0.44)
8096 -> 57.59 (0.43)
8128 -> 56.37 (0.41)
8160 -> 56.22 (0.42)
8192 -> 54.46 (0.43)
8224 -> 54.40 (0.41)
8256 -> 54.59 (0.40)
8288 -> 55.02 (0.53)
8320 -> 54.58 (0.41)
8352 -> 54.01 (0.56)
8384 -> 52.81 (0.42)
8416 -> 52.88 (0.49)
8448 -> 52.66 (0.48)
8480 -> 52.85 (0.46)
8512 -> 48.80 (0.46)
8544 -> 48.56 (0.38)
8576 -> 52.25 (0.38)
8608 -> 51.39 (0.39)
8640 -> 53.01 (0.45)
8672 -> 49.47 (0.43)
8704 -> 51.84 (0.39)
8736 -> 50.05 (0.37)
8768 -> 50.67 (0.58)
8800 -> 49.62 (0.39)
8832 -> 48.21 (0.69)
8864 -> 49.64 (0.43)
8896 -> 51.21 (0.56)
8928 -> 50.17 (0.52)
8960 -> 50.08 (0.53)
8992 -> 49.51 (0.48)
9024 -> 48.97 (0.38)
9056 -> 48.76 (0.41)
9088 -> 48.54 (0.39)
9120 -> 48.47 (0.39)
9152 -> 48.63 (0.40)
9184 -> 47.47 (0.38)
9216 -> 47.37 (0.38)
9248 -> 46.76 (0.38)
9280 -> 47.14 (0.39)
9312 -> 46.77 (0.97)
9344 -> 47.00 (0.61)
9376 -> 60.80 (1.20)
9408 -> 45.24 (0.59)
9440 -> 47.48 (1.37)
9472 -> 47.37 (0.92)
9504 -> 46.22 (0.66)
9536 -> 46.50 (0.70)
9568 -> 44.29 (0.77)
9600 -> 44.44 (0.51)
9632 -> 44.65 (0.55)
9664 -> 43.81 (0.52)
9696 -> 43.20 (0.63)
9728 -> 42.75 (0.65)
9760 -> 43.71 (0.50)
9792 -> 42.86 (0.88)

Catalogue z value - 0.00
